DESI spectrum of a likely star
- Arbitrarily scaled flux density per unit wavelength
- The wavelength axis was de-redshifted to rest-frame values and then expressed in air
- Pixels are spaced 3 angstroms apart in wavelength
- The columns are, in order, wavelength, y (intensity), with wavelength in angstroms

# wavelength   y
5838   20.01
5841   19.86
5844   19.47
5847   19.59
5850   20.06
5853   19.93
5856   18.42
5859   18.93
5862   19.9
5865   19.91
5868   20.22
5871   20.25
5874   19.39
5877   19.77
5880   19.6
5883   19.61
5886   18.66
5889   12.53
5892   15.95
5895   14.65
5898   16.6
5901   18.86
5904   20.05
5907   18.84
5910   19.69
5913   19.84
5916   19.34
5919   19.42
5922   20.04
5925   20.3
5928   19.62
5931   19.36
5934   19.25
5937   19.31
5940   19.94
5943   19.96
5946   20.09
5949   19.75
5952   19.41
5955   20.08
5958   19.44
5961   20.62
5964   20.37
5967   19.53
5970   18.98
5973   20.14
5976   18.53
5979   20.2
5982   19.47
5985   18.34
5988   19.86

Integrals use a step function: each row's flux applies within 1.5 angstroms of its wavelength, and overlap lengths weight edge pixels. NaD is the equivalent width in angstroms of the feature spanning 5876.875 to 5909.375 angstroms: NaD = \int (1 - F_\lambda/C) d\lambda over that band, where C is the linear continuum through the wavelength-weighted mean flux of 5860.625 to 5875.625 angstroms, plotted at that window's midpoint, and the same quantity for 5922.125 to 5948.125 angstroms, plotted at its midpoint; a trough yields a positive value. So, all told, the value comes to 3.53 angstroms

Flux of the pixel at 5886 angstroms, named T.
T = 18.66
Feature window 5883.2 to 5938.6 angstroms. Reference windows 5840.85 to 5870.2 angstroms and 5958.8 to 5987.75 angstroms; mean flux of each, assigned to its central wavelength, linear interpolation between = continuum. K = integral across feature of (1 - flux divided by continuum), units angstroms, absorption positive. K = 3.16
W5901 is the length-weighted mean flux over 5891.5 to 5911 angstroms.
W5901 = 17.9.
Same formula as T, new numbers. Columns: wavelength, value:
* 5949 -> 19.75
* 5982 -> 19.47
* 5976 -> 18.53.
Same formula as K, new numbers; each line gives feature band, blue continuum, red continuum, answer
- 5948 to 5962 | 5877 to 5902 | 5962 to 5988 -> -0.7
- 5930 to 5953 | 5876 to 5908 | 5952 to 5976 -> -0.6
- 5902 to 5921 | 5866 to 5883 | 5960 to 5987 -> 0.2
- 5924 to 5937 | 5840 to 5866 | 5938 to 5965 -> 0.2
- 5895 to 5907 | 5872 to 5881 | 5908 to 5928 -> 1.0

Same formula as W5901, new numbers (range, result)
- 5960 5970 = 20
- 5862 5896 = 18.4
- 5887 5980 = 19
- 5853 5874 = 19.6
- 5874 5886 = 19.5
